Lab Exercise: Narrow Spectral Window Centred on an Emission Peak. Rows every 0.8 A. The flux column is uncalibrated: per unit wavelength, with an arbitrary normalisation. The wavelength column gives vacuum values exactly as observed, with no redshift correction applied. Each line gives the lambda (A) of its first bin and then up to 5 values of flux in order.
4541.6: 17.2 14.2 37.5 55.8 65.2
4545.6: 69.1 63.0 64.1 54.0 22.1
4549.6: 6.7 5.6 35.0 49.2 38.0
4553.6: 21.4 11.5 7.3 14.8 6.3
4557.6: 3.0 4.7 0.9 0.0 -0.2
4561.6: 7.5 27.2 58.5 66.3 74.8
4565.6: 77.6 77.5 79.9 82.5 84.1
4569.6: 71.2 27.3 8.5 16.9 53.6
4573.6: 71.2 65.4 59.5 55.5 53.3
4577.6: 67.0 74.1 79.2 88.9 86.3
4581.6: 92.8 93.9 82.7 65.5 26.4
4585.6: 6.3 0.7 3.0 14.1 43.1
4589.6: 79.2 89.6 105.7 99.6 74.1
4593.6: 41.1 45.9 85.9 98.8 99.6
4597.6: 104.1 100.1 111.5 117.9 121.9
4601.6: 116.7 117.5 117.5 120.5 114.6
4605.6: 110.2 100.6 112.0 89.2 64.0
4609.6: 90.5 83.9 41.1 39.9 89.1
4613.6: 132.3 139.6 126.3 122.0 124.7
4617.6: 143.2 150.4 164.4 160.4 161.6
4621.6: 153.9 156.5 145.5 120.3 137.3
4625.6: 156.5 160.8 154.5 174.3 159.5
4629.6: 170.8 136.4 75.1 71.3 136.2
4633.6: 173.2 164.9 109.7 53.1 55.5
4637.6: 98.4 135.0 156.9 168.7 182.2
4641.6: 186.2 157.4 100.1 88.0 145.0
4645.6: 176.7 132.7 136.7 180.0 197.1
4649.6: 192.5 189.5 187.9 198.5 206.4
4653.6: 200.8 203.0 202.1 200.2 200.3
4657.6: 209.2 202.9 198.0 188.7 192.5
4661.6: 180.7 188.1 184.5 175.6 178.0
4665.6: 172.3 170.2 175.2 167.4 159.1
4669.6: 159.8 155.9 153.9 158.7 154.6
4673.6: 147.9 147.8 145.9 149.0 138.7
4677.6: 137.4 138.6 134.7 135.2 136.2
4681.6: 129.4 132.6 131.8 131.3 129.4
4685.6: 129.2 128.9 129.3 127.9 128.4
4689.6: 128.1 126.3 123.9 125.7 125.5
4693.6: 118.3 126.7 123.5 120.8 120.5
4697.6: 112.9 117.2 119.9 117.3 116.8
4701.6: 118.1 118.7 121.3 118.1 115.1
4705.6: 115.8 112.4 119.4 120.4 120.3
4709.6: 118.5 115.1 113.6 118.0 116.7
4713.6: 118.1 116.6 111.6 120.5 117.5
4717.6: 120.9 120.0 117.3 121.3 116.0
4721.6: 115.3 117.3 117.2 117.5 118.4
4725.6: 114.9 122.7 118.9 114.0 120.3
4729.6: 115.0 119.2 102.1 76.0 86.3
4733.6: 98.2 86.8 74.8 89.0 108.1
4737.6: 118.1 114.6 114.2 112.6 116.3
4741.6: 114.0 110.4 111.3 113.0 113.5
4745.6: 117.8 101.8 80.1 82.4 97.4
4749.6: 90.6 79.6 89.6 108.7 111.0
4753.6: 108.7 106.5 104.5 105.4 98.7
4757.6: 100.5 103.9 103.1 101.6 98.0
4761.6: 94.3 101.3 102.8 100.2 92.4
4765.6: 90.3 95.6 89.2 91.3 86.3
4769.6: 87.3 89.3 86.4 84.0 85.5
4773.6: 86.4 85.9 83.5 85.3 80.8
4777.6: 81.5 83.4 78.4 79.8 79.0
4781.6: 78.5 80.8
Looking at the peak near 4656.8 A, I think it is Lyman alpha 1216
